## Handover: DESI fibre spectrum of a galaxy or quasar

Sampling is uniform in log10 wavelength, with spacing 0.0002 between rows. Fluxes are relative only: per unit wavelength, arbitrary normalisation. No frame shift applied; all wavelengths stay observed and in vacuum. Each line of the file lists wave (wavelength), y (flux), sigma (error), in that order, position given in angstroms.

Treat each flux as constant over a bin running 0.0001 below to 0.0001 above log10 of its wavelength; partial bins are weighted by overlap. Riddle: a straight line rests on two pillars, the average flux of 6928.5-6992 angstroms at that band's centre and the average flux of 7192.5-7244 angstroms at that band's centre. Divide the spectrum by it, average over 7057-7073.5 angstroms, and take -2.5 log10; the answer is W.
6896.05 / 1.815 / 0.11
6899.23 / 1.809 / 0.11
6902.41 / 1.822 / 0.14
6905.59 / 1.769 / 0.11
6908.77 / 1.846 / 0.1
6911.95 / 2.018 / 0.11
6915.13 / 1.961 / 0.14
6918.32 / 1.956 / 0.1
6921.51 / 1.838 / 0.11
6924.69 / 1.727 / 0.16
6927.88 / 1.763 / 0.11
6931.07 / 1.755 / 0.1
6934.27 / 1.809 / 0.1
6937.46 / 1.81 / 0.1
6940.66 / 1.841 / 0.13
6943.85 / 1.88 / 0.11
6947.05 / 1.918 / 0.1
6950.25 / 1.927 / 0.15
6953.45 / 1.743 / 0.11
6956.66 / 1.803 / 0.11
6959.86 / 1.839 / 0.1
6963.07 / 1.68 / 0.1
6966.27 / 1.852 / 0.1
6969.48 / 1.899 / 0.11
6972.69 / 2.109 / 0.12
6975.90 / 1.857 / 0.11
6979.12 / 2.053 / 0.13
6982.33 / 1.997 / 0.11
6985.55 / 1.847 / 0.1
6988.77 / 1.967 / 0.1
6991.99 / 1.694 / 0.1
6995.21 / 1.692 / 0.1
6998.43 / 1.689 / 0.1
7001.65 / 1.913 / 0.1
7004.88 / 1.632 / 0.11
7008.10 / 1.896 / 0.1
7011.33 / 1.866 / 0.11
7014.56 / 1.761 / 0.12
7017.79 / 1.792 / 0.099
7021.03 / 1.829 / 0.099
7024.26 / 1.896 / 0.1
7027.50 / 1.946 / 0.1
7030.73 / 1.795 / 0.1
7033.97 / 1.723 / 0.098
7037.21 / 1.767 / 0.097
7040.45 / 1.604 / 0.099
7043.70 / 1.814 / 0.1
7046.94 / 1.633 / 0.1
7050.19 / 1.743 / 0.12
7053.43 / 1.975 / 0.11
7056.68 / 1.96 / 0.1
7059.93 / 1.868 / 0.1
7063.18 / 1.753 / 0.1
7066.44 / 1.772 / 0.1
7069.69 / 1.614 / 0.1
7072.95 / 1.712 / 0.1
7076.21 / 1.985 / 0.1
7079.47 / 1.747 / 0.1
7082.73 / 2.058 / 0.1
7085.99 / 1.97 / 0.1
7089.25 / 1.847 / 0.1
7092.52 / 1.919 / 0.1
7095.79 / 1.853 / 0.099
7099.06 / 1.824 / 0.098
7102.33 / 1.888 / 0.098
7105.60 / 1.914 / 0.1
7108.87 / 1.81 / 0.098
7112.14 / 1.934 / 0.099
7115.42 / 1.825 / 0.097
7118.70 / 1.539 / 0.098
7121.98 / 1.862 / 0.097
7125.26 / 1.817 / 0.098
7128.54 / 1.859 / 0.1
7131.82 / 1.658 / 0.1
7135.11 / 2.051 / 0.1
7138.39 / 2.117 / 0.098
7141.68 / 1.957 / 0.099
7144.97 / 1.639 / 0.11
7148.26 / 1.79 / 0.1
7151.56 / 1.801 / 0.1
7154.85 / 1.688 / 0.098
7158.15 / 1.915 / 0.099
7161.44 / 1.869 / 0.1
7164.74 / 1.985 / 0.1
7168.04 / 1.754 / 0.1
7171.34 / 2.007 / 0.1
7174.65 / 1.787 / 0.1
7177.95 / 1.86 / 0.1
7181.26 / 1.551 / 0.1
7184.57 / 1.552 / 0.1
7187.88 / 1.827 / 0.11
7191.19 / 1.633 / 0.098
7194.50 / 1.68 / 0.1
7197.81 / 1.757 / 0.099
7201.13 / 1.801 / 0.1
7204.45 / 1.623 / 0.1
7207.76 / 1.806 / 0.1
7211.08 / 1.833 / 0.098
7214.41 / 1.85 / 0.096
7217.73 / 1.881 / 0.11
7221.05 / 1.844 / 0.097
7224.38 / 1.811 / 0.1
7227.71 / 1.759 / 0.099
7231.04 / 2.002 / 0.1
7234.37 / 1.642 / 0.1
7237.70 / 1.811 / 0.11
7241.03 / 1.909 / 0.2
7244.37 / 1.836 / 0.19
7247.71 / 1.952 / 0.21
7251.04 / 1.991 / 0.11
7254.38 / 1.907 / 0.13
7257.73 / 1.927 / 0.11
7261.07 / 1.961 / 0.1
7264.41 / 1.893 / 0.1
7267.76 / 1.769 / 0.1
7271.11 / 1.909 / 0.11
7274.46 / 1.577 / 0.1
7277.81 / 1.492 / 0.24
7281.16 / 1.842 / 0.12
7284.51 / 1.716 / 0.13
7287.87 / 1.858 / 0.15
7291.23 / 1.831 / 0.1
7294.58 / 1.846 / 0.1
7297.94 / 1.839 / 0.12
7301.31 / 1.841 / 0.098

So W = 0.05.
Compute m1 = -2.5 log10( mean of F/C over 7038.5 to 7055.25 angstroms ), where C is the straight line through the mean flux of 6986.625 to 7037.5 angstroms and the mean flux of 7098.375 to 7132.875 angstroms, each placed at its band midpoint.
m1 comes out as 0.03 mag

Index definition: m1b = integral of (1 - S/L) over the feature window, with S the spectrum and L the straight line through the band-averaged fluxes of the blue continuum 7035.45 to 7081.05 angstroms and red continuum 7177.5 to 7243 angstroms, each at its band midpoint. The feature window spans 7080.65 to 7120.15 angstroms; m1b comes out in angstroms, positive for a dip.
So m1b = -1.9 angstroms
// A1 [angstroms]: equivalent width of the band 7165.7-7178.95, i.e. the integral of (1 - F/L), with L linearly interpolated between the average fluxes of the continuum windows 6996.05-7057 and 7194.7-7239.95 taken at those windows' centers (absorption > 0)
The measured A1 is -0.4 angstroms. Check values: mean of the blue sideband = 1.8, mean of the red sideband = 1.8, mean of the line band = 1.86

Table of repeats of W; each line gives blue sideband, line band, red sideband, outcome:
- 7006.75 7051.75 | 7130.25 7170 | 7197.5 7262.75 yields -0.02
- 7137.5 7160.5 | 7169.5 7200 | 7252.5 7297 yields 0.05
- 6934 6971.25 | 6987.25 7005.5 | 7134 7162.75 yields 0.04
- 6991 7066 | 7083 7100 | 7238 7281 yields -0.05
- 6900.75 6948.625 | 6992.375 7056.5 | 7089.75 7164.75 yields 0.03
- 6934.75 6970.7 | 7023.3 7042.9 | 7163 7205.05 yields 0.01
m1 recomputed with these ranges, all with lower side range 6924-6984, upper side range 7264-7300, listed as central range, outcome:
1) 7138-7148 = -0.03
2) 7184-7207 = 0.06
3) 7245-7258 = -0.09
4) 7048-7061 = -0.03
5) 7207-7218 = -0.03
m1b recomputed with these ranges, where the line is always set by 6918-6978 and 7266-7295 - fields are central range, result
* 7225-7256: -1.7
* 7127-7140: -0.9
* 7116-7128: 0.3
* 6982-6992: -0.3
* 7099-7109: -0.4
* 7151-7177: -1.0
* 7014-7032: -0.2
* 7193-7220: -0.1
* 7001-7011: 0.1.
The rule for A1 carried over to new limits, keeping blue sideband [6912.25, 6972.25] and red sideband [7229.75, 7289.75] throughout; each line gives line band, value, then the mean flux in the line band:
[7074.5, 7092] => -0.8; 1.92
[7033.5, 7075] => 1.6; 1.77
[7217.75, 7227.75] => 0.0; 1.82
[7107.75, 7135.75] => 0.4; 1.81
